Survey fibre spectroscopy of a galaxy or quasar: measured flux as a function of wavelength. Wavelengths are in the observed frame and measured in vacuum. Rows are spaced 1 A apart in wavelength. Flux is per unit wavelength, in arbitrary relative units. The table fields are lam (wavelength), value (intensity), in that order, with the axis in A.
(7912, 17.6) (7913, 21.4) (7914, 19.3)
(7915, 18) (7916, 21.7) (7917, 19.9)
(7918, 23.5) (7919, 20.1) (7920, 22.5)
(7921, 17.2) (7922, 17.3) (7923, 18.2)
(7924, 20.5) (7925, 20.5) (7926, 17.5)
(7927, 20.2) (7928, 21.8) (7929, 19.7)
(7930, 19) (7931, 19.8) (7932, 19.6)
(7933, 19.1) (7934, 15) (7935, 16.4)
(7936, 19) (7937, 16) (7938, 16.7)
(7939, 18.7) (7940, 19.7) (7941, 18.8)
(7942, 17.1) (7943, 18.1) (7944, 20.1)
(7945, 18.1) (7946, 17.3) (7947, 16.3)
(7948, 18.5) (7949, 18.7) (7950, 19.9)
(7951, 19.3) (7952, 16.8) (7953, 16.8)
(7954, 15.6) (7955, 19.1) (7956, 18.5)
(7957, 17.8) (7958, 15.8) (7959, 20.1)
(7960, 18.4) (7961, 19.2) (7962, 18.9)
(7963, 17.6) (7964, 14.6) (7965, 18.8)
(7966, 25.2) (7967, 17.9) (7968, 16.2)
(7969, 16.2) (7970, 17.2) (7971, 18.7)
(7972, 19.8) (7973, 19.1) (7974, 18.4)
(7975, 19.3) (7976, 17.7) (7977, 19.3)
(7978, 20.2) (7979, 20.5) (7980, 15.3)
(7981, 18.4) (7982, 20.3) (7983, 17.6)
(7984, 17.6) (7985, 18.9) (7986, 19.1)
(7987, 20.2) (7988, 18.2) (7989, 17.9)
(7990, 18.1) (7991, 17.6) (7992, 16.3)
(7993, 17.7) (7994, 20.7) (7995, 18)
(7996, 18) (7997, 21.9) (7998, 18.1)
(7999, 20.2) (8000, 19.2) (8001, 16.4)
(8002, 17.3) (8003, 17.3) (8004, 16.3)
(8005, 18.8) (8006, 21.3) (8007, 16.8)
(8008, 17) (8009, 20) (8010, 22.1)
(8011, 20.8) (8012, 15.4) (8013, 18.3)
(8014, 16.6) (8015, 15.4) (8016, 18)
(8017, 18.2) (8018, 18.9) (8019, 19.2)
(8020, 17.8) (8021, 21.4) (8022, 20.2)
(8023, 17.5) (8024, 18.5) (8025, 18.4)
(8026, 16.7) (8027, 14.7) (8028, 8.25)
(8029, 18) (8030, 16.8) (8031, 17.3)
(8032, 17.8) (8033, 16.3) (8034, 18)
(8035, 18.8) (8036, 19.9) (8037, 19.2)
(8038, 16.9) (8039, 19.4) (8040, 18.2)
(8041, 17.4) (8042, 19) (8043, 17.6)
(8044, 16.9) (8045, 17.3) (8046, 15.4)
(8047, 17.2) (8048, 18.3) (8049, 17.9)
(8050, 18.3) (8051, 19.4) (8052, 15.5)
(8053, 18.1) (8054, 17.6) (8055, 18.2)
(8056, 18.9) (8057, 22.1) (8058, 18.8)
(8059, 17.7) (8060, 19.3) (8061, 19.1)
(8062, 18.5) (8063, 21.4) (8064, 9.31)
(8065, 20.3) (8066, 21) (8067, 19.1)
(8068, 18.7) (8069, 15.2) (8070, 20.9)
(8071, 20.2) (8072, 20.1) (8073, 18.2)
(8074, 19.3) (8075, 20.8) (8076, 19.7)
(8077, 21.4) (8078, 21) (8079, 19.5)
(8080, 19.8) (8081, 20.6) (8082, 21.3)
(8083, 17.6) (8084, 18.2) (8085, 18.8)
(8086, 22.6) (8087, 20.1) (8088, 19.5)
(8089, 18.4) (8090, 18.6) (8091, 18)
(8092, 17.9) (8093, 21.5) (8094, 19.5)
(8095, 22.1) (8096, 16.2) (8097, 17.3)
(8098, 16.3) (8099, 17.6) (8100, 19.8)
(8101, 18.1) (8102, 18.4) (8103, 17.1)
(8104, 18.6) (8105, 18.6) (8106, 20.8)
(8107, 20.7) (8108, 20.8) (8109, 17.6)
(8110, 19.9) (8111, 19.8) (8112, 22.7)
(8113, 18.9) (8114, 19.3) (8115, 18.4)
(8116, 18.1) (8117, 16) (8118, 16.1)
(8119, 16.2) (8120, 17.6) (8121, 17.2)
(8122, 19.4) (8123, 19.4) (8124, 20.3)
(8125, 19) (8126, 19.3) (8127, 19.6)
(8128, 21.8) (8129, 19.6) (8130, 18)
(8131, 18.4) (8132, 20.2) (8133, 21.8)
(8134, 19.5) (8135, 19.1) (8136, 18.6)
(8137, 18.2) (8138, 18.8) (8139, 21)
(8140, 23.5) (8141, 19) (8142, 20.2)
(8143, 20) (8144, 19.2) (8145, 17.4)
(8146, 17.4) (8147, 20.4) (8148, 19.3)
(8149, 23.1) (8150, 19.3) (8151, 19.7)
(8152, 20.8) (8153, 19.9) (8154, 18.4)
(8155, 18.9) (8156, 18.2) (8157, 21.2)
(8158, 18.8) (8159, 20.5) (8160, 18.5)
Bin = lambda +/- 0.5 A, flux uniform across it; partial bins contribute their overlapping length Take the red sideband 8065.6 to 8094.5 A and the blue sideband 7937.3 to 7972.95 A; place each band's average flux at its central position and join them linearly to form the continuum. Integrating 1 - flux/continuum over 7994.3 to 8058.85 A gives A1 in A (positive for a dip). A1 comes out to 3.2 A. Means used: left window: 18.2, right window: 19.6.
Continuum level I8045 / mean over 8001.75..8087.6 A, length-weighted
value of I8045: 18.4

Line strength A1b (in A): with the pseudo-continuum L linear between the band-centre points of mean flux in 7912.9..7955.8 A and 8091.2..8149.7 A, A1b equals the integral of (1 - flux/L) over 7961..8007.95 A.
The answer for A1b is 1.1 A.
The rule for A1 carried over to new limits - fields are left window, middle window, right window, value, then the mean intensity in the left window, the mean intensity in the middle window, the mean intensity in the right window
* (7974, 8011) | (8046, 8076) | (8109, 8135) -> 0.44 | 18.6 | 18.6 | 19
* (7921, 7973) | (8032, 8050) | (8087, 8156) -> 0.87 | 18.4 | 17.9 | 19.1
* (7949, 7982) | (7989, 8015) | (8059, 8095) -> 0.47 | 18.4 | 18.3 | 19.3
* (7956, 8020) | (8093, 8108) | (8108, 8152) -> 0.23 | 18.4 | 18.8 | 19.3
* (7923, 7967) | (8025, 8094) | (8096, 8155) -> 1.65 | 18.5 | 18.4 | 19.1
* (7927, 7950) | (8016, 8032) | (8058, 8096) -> 1.24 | 18.4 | 17.5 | 19.3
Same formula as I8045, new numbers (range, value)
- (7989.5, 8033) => 18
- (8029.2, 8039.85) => 18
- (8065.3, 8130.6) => 19.1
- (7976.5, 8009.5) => 18.5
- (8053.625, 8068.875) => 18.6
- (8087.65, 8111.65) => 18.9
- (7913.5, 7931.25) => 19.8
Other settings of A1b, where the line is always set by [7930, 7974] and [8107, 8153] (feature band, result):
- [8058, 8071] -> 0.3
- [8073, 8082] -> -0.6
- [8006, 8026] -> 0.1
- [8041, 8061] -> 0.8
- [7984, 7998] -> -0.1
